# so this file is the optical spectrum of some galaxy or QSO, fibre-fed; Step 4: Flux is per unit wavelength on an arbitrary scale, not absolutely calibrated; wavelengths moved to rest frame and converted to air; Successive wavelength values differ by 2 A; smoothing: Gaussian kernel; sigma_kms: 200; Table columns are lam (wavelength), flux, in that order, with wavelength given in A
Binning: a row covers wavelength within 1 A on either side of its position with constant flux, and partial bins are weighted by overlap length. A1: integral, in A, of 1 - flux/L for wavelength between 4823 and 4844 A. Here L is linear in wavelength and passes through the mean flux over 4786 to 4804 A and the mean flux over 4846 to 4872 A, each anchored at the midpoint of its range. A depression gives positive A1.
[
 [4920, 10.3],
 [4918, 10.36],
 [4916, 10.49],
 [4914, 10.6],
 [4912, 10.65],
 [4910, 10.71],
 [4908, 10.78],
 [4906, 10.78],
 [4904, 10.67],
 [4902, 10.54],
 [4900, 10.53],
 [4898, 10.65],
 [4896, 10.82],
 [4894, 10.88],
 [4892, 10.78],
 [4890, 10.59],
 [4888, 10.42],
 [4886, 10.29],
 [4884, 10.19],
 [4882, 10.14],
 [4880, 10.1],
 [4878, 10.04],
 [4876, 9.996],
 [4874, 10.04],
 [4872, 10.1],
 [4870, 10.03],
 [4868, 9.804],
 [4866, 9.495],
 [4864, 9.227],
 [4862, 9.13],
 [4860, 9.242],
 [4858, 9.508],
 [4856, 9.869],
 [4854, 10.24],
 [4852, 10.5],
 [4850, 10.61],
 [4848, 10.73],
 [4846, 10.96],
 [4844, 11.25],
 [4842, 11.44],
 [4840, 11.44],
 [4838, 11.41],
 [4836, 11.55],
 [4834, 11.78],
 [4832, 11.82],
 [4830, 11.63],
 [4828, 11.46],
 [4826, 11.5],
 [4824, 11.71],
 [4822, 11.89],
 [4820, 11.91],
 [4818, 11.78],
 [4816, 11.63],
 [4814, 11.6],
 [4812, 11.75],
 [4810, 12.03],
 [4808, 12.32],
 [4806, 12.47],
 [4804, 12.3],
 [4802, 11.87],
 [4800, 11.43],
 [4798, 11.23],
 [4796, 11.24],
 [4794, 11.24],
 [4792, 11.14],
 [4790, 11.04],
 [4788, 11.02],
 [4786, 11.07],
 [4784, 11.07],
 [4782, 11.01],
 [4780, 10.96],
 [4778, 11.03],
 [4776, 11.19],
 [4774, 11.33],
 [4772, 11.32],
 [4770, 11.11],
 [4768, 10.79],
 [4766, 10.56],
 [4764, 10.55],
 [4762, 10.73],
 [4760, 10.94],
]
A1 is -2.2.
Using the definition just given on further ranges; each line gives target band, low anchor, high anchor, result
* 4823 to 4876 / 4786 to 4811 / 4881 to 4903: 1.9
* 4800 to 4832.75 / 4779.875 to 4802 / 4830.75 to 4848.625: -1.6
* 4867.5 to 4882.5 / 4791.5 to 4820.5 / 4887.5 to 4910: 1.3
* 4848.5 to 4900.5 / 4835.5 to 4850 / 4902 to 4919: 3.8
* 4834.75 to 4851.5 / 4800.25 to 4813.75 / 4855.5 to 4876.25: -0.9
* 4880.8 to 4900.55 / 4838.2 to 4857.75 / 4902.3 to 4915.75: 0.3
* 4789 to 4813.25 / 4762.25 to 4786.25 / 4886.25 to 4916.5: -1.7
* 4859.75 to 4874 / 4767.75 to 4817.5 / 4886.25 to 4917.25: 1.7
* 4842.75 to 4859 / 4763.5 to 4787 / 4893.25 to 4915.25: 0.5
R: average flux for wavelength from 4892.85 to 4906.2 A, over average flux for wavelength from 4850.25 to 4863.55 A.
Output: 1.1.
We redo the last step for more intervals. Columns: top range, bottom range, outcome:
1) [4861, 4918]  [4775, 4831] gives 0.89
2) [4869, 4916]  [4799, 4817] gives 0.88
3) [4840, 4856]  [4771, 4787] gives 0.97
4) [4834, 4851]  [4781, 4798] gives 1.01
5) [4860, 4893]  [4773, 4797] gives 0.90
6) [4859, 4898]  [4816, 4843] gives 0.87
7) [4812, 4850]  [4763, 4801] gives 1.04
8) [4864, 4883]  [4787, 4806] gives 0.87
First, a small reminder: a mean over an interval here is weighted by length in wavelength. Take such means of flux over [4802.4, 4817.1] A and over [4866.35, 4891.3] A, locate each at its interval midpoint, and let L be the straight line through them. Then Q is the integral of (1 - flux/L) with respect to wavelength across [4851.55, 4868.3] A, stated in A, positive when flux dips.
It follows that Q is 1.6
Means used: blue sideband 12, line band 9.64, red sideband 10.1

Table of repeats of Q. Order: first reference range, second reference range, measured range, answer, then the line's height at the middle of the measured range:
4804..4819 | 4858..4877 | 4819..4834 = -0.48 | 11.3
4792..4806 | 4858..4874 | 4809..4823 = -0.90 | 11.1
